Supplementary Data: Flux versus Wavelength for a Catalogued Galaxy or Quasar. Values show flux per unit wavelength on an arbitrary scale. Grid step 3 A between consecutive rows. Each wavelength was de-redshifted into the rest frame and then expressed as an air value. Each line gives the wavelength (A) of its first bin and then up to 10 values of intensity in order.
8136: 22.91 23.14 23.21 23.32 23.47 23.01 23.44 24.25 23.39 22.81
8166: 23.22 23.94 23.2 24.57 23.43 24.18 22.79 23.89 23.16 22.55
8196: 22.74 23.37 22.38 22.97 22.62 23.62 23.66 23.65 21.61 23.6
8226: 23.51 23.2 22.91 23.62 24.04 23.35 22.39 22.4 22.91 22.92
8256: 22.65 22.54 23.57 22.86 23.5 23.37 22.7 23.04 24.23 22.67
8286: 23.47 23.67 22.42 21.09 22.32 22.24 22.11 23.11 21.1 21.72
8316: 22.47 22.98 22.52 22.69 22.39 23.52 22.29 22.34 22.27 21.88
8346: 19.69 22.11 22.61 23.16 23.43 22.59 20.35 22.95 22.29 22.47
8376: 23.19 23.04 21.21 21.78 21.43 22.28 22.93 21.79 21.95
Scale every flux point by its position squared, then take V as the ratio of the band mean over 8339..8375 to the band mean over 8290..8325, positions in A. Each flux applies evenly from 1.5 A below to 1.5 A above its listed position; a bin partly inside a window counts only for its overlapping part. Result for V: 1.0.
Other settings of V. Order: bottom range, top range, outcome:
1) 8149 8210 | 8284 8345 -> 0.99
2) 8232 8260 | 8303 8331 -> 0.99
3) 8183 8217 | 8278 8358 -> 1.00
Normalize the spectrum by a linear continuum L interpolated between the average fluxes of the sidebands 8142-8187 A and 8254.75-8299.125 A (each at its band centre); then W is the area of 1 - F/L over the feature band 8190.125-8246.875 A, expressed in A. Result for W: 0.37 A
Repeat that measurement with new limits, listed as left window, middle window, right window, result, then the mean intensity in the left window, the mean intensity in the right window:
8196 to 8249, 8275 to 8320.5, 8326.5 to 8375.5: 0.1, 23.1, 22.3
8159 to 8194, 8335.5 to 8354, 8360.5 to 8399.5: 0.4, 23.4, 22.2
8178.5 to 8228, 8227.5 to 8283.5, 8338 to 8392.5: -0.7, 23.2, 22.2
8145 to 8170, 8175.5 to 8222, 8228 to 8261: 0.2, 23.4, 23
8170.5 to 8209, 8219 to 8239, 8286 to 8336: -0.2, 23.2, 22.4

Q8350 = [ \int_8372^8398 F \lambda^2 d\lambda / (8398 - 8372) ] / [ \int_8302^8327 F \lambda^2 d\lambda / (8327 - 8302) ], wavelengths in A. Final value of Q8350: 1.0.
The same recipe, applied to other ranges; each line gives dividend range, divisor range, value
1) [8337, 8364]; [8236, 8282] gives 0.98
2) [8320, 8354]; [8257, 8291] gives 0.97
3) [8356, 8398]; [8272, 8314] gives 1.01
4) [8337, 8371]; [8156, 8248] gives 0.99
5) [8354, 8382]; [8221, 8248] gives 1.00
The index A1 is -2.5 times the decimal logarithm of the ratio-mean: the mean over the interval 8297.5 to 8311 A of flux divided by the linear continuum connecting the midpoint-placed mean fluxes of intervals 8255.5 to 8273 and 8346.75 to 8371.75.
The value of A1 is 0.03 mag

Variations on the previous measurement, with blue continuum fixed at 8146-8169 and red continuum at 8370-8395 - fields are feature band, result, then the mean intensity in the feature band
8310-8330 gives 0.01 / 22.4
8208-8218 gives -0.02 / 23.5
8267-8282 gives -0.02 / 23.3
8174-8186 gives -0.02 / 23.7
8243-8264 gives 0.01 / 22.8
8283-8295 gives -0.01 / 22.9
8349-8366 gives 0.00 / 22.4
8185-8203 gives 0.01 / 23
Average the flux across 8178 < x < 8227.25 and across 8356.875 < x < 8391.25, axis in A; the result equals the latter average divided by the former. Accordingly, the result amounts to 0.96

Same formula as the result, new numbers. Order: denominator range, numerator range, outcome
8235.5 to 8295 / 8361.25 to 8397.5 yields 0.96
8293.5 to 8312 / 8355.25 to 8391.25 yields 1.01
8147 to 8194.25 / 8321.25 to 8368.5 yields 0.95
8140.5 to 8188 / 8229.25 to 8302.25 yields 0.98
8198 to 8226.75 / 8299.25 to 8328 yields 0.97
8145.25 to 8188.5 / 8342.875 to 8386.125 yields 0.94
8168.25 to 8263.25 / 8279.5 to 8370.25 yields 0.97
